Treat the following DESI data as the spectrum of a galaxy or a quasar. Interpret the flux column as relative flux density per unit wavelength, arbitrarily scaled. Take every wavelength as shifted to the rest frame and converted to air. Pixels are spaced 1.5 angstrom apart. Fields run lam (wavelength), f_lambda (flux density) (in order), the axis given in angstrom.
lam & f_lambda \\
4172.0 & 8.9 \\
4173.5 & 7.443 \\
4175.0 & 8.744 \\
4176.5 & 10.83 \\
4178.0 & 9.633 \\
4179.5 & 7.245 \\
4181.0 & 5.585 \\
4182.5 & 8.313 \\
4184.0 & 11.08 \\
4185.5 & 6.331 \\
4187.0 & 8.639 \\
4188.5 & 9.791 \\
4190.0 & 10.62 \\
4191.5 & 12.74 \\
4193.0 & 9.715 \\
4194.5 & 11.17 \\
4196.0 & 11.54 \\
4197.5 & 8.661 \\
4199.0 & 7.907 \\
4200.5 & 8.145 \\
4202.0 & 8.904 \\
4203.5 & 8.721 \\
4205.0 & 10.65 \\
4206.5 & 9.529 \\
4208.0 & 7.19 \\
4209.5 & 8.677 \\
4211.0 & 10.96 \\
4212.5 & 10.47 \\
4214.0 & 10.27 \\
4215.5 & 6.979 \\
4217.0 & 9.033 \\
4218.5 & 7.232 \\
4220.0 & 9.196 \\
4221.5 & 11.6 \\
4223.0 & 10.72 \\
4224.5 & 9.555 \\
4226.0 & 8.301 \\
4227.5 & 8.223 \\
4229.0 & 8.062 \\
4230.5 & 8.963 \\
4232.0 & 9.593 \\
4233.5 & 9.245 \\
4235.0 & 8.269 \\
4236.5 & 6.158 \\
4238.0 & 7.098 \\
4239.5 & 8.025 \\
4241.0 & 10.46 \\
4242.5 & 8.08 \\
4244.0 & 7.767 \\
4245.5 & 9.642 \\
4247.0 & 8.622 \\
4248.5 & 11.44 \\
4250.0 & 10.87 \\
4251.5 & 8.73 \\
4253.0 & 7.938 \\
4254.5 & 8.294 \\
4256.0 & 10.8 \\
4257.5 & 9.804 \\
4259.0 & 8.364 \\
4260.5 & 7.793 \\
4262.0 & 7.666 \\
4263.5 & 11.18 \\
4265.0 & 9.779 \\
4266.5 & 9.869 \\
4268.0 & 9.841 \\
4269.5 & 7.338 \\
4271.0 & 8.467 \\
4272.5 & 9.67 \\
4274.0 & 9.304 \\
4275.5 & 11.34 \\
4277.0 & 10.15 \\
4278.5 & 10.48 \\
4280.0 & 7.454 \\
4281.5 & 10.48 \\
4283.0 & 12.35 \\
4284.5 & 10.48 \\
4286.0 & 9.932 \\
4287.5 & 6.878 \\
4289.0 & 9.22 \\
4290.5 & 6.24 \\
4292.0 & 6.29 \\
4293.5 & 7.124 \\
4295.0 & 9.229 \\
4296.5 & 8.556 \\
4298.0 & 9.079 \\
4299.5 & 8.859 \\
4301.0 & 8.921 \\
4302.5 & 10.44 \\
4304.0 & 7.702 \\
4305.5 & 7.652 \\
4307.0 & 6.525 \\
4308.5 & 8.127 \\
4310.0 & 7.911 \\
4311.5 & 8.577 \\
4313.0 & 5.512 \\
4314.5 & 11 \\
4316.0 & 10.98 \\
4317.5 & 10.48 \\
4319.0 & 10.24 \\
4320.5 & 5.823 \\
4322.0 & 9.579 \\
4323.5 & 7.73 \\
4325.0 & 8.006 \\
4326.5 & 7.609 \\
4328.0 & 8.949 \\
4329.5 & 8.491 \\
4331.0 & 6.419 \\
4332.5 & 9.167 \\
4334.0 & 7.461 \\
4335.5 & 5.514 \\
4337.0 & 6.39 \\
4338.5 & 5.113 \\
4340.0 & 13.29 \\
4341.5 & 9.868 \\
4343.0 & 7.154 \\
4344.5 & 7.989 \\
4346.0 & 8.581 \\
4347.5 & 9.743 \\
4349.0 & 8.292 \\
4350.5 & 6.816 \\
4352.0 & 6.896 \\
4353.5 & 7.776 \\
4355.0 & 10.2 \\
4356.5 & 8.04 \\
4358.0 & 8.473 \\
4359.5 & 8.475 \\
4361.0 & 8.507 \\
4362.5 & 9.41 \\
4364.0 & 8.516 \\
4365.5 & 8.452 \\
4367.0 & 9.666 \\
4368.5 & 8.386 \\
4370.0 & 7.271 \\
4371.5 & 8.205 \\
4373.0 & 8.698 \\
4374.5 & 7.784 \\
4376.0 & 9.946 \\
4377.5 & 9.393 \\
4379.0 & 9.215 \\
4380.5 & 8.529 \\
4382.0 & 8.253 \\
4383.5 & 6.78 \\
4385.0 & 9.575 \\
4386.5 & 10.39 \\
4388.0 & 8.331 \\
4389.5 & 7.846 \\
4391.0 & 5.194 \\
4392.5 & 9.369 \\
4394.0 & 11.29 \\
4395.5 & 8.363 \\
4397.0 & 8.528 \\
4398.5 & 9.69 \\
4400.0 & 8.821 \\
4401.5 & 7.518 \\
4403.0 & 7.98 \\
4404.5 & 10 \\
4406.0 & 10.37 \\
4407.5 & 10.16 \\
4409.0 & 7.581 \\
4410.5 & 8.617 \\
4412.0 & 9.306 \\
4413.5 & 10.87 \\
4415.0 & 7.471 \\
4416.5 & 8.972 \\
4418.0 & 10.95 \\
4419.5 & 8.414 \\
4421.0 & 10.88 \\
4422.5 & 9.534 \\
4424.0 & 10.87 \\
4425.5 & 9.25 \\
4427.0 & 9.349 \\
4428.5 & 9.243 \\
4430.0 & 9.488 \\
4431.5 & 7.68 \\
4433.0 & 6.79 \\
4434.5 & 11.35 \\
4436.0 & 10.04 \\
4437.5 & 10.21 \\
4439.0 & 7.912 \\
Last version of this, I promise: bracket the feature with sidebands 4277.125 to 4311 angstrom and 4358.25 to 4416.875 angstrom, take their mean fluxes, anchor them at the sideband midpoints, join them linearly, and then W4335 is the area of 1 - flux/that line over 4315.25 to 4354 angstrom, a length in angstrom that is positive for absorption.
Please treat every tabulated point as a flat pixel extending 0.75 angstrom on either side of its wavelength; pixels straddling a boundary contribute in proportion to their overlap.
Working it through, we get 2.03 angstrom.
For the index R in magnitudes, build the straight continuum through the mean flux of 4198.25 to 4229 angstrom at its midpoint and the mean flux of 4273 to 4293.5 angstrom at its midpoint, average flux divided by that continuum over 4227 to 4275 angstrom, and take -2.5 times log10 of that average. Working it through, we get 0.03 mag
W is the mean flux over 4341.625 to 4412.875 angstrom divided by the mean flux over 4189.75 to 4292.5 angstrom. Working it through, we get 0.9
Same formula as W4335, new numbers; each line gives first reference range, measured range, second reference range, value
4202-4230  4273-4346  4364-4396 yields 2.2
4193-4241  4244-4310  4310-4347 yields -2.7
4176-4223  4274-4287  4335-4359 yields -2.3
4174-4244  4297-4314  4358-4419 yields 1.4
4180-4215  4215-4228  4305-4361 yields 0.2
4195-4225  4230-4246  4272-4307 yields 1.3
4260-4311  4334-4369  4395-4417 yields 2.4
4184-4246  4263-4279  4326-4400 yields -1.6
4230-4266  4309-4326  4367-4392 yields 0.0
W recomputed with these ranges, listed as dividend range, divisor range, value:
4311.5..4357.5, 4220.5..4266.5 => 0.92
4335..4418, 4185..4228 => 0.92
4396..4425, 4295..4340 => 1.12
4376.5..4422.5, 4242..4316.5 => 1.00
